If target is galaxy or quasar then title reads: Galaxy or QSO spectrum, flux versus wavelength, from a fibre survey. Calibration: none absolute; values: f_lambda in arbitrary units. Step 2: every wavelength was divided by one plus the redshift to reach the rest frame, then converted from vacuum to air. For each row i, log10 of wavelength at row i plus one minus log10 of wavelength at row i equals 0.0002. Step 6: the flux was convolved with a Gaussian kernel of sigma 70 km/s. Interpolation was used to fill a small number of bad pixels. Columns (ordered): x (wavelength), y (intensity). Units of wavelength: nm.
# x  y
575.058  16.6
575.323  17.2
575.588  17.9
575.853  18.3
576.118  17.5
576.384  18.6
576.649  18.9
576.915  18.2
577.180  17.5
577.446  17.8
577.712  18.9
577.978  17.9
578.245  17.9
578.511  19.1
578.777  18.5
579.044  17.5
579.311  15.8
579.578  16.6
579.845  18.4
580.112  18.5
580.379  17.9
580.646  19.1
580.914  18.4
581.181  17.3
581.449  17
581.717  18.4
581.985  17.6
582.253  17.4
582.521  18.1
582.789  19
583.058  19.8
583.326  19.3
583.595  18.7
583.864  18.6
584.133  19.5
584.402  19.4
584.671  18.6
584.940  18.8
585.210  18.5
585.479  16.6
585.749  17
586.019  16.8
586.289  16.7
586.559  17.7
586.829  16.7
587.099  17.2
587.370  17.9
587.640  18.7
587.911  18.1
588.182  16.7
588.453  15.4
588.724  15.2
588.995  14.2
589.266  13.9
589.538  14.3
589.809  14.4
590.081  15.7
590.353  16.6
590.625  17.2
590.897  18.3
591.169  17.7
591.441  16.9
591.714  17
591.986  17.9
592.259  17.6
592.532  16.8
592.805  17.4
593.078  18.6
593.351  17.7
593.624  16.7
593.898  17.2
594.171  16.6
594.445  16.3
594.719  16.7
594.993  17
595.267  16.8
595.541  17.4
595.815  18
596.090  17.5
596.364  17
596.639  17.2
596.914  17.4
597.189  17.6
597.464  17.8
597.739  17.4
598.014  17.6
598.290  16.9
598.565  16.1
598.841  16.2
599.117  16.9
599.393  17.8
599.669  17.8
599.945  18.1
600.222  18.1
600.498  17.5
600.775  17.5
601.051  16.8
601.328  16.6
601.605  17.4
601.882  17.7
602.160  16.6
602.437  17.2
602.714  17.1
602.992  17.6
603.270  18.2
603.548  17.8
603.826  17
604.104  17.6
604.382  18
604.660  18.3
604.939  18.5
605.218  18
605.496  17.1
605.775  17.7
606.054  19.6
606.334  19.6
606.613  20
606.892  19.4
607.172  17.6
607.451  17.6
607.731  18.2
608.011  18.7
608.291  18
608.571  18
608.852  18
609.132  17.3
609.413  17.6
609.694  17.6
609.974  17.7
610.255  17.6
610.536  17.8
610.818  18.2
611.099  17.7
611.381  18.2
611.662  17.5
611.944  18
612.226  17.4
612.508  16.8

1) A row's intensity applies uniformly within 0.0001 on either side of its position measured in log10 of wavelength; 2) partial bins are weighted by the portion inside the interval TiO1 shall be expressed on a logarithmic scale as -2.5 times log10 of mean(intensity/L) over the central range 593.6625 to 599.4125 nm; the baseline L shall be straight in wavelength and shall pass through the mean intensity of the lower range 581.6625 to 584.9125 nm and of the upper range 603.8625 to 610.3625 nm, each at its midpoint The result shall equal 0.08 mag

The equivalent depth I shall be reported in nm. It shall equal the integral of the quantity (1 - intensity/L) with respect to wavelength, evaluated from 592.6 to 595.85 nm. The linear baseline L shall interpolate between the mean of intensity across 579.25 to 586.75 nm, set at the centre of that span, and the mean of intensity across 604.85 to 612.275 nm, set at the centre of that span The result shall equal 0.16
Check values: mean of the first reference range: 18.1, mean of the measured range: 17.2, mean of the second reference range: 18.1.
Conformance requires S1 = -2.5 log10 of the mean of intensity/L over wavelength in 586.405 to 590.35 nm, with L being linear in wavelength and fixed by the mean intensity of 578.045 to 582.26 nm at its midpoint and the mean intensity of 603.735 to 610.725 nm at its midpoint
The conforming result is 0.11 mag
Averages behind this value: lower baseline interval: 17.8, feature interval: 16.2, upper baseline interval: 18.1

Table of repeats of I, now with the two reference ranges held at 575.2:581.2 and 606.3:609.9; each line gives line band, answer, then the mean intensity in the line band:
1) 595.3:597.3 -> 0.081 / 17.4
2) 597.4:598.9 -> 0.095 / 17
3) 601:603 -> 0.118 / 17.1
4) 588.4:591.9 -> 0.415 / 16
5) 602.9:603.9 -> 0.027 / 17.7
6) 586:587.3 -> 0.071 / 17.1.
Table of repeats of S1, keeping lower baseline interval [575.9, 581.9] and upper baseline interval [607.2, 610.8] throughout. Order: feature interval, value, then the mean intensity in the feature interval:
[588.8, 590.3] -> 0.22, 14.6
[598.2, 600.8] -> 0.04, 17.3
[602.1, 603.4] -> 0.03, 17.4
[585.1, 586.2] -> 0.05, 17.2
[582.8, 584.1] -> -0.07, 19.1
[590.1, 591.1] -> 0.05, 17.2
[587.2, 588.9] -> 0.06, 16.9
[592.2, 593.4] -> 0.02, 17.6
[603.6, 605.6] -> 0.00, 17.8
